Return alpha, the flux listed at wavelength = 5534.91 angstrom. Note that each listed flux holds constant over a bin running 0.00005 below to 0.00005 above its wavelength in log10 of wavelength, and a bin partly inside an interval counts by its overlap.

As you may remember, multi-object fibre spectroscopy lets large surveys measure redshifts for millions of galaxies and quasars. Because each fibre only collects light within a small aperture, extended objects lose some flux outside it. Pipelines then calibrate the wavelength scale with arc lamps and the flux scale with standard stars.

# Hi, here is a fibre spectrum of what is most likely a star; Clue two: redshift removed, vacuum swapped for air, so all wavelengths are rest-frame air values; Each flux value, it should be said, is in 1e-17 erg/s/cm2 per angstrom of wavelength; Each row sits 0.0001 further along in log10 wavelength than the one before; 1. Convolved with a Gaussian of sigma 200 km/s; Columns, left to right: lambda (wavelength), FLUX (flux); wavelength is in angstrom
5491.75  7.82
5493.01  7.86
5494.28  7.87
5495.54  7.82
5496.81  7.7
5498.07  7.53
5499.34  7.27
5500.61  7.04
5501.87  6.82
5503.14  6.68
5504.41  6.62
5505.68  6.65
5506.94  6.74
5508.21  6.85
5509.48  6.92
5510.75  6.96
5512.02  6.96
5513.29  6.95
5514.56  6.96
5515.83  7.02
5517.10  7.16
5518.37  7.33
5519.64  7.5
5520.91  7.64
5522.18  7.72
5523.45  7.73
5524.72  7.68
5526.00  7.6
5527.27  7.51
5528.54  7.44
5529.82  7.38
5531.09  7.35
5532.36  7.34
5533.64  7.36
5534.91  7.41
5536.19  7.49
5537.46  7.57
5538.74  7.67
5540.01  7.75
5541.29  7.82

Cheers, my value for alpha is 7.41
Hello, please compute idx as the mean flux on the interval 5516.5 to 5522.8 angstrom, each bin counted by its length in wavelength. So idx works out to 7.48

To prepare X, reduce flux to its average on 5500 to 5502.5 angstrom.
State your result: 6.95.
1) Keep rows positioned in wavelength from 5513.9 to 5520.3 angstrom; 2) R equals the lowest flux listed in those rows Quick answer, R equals 6.96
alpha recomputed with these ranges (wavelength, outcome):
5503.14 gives 6.68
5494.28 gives 7.87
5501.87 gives 6.82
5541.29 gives 7.82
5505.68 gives 6.65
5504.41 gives 6.62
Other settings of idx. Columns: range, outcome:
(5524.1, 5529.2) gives 7.54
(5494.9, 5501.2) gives 7.47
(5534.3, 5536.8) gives 7.43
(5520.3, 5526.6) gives 7.67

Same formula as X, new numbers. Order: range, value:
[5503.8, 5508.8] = 6.72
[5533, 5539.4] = 7.5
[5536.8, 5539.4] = 7.64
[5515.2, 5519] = 7.17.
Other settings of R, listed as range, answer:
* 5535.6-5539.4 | 7.49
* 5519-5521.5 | 7.5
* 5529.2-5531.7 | 7.35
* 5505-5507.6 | 6.65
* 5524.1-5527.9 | 7.51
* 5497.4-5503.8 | 6.68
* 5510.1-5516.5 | 6.95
